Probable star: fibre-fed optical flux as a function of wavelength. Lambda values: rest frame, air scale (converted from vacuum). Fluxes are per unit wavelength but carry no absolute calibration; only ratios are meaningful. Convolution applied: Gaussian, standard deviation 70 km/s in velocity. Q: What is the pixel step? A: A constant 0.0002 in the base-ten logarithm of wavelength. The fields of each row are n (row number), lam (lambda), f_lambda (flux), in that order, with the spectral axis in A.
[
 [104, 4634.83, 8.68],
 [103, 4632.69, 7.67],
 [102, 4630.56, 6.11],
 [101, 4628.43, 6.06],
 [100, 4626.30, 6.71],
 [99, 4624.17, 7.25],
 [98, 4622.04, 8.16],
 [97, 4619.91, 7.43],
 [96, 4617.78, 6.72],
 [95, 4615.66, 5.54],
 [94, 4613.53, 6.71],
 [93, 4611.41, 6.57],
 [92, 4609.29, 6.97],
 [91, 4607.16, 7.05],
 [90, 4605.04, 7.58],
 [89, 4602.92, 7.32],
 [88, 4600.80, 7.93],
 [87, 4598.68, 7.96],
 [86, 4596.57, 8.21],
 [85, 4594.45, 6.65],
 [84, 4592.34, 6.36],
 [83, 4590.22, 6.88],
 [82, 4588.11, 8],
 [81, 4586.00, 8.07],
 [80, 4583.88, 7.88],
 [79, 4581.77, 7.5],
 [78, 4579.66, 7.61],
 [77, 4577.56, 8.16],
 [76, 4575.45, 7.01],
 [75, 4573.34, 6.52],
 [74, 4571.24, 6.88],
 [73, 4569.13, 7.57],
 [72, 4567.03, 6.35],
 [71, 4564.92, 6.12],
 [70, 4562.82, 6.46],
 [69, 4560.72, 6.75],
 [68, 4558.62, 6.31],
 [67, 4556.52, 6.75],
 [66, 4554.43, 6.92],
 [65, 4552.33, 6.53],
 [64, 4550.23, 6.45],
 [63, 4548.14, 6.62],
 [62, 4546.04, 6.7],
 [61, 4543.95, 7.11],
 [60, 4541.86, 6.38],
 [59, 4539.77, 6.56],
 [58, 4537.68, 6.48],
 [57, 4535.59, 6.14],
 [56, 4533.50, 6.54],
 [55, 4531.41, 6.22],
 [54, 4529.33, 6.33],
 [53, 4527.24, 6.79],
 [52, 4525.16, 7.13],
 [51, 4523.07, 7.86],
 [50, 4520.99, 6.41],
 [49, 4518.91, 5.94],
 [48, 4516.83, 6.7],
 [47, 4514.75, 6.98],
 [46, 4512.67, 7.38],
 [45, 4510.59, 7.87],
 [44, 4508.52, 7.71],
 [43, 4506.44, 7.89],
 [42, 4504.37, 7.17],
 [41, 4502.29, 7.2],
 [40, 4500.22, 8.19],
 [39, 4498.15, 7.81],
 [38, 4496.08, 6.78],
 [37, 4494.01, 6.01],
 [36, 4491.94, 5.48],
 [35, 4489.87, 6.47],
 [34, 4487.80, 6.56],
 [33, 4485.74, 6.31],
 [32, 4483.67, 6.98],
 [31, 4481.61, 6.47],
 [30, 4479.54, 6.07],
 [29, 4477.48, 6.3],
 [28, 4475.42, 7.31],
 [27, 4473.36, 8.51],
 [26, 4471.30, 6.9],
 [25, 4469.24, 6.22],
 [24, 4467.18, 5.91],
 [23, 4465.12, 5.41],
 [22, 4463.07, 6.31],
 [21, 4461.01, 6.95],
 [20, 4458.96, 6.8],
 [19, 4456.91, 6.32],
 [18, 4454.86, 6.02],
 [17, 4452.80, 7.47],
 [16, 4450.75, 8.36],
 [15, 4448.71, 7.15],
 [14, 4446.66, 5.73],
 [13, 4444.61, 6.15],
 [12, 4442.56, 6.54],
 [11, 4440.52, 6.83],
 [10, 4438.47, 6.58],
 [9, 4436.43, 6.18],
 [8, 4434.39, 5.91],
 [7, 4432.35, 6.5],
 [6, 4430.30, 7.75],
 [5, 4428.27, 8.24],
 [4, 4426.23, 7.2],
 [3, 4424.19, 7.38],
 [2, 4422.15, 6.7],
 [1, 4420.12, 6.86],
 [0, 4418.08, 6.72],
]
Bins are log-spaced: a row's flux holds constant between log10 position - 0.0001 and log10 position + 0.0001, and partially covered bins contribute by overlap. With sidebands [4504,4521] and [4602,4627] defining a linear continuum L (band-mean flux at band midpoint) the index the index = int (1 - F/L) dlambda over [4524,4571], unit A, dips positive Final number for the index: 3.3 A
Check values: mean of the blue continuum 7.16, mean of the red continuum 7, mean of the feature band 6.61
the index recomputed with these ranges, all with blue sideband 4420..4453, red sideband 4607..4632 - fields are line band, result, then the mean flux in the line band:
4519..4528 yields -0.1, 6.94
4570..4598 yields -2.4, 7.37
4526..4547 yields 0.9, 6.53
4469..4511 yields -0.6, 6.96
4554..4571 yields 0.4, 6.65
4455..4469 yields 1.3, 6.26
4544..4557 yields 0.3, 6.69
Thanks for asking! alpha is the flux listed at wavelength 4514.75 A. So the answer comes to 6.98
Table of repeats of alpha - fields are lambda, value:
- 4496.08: 6.78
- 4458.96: 6.8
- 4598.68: 7.96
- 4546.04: 6.7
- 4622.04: 8.16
